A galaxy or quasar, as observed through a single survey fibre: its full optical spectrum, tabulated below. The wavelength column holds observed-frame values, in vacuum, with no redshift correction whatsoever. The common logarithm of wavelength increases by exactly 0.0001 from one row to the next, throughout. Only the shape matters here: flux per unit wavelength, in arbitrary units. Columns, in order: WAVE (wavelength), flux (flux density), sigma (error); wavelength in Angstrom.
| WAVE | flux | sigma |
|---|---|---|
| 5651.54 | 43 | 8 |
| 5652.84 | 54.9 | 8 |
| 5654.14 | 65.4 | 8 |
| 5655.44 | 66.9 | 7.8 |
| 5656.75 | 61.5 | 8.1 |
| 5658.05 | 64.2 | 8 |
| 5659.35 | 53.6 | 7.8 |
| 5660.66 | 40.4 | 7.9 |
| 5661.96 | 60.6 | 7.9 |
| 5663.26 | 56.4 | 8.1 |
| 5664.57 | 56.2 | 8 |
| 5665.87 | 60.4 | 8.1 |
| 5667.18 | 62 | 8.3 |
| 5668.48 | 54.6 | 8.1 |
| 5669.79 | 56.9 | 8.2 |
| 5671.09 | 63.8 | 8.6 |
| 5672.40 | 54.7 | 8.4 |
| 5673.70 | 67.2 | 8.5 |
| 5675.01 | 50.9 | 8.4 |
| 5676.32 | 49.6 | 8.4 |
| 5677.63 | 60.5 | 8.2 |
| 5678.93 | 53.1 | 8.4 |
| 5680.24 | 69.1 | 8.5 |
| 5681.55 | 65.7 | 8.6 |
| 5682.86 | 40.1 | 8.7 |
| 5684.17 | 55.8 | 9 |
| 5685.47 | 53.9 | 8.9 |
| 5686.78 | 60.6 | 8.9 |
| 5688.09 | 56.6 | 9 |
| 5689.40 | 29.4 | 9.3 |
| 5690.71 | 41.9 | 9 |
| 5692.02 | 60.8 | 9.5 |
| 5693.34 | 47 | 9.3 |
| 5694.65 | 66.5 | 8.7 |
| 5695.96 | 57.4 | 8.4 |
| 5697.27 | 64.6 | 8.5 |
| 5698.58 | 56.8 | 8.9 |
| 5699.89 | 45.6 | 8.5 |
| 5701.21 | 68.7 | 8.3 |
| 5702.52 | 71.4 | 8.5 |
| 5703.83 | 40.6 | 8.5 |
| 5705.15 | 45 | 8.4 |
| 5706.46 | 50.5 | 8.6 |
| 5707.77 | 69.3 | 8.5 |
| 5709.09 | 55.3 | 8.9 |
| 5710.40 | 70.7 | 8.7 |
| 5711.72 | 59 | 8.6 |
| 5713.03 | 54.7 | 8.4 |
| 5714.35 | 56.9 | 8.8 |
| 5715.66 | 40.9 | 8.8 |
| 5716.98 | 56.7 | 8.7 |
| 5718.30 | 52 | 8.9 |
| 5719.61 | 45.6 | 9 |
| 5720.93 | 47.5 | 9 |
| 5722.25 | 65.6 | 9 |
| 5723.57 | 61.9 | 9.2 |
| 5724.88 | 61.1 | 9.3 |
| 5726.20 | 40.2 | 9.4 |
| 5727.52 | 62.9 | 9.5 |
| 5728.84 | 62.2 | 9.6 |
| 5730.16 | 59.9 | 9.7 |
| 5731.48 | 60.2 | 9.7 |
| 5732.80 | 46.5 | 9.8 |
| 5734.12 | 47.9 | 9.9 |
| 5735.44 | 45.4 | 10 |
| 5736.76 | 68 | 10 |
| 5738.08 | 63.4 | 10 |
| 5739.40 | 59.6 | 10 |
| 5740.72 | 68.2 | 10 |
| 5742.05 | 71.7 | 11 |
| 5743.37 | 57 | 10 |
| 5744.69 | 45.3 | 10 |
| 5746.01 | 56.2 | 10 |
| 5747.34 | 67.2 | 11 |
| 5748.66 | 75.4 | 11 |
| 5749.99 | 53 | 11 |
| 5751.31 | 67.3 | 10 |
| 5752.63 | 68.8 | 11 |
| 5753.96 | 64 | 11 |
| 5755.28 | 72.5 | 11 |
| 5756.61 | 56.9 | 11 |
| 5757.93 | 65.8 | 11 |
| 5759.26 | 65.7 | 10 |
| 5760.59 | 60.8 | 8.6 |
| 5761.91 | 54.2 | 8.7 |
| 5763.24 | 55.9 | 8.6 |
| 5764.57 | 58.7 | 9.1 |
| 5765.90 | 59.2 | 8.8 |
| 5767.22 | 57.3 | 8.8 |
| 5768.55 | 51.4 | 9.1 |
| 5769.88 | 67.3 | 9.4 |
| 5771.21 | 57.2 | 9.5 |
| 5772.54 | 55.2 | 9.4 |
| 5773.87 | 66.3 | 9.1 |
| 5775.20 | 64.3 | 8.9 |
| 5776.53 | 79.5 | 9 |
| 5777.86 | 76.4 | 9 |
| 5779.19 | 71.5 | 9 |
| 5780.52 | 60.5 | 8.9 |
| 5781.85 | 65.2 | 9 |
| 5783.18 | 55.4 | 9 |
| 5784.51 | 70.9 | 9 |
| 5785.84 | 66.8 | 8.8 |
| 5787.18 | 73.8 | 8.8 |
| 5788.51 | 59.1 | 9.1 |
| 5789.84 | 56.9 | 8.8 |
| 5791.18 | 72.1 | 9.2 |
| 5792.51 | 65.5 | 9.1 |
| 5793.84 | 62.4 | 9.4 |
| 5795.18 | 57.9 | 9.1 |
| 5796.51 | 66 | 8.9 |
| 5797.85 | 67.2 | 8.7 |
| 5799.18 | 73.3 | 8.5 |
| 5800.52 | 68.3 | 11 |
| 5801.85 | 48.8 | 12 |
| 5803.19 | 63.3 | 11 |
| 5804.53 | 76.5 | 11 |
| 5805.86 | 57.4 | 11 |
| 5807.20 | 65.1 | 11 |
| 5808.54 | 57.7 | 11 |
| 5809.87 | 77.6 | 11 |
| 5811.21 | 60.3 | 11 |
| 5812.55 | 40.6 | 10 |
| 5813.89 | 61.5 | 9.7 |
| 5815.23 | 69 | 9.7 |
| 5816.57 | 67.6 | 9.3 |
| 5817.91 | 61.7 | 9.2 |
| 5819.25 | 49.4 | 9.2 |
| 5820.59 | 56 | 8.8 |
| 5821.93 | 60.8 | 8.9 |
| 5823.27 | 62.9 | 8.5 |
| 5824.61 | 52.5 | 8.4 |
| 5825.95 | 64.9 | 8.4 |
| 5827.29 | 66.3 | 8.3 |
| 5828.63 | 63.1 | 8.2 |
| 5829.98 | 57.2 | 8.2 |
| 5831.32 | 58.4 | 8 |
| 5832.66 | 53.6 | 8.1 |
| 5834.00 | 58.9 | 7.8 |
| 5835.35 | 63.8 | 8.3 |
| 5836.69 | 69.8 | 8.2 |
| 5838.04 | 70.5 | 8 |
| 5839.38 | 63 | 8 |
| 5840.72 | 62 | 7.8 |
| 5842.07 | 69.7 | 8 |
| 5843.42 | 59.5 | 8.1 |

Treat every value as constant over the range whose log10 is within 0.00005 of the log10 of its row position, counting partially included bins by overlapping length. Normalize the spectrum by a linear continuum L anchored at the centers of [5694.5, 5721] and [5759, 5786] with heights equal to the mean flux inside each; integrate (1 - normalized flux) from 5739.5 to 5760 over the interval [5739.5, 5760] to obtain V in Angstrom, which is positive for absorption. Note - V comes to -1.1 Angstrom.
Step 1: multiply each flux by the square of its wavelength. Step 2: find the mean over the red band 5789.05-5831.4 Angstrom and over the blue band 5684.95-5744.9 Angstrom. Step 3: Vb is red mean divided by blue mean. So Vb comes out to 1.15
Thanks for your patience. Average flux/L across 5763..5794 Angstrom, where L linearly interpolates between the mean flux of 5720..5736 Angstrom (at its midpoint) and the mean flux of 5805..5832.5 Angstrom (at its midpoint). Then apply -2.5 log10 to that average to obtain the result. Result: -0.10 mag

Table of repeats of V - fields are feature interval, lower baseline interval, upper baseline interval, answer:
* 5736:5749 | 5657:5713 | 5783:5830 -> -0.73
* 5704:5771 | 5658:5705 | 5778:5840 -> 0.61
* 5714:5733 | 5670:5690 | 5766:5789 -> 1.50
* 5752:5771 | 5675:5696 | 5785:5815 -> -0.25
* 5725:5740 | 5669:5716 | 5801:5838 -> 0.37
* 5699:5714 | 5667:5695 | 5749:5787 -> 0.08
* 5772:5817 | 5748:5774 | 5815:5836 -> -2.86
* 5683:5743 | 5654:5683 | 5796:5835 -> 3.24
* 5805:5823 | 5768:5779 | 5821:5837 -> 0.39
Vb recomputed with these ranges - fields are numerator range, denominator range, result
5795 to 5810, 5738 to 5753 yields 1.05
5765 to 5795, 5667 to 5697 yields 1.19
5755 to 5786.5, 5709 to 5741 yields 1.14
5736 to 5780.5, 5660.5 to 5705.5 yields 1.16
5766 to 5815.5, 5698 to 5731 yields 1.17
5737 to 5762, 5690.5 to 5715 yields 1.12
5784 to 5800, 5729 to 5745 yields 1.16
